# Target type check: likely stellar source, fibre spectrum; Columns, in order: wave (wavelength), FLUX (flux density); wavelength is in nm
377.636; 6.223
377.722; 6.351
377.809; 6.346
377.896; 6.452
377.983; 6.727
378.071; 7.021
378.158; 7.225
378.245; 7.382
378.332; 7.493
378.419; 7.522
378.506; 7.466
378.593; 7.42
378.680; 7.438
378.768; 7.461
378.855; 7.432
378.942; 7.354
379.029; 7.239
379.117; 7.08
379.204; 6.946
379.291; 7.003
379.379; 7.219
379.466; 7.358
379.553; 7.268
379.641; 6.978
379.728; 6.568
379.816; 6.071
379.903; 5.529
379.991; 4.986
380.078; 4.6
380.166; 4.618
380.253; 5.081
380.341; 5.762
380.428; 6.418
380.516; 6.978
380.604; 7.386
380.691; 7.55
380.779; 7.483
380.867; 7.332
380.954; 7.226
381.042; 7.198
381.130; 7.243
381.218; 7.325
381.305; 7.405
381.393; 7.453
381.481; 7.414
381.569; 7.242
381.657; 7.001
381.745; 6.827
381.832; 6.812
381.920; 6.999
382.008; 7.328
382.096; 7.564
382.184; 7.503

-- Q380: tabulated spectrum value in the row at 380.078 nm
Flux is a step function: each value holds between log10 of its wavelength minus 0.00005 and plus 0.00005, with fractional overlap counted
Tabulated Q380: 4.6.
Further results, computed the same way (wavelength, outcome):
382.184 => 7.503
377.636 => 6.223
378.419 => 7.522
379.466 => 7.358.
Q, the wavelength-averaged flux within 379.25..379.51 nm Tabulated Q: 7.2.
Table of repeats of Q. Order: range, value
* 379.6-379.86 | 6.54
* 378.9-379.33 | 7.13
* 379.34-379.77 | 7.09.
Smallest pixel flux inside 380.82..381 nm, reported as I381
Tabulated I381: 7.226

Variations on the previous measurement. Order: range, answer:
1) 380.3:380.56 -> 5.762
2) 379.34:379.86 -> 6.071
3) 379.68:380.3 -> 4.6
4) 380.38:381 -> 6.418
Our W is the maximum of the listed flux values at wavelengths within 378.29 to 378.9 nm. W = 7.522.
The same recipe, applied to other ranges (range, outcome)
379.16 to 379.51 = 7.358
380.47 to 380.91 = 7.55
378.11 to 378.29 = 7.382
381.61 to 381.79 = 7.001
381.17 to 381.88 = 7.453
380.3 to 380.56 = 6.978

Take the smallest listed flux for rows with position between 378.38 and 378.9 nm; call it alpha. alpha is 7.42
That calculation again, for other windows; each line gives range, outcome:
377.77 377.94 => 6.346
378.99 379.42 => 6.946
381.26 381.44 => 7.405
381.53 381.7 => 7.001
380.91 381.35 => 7.198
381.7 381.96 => 6.812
